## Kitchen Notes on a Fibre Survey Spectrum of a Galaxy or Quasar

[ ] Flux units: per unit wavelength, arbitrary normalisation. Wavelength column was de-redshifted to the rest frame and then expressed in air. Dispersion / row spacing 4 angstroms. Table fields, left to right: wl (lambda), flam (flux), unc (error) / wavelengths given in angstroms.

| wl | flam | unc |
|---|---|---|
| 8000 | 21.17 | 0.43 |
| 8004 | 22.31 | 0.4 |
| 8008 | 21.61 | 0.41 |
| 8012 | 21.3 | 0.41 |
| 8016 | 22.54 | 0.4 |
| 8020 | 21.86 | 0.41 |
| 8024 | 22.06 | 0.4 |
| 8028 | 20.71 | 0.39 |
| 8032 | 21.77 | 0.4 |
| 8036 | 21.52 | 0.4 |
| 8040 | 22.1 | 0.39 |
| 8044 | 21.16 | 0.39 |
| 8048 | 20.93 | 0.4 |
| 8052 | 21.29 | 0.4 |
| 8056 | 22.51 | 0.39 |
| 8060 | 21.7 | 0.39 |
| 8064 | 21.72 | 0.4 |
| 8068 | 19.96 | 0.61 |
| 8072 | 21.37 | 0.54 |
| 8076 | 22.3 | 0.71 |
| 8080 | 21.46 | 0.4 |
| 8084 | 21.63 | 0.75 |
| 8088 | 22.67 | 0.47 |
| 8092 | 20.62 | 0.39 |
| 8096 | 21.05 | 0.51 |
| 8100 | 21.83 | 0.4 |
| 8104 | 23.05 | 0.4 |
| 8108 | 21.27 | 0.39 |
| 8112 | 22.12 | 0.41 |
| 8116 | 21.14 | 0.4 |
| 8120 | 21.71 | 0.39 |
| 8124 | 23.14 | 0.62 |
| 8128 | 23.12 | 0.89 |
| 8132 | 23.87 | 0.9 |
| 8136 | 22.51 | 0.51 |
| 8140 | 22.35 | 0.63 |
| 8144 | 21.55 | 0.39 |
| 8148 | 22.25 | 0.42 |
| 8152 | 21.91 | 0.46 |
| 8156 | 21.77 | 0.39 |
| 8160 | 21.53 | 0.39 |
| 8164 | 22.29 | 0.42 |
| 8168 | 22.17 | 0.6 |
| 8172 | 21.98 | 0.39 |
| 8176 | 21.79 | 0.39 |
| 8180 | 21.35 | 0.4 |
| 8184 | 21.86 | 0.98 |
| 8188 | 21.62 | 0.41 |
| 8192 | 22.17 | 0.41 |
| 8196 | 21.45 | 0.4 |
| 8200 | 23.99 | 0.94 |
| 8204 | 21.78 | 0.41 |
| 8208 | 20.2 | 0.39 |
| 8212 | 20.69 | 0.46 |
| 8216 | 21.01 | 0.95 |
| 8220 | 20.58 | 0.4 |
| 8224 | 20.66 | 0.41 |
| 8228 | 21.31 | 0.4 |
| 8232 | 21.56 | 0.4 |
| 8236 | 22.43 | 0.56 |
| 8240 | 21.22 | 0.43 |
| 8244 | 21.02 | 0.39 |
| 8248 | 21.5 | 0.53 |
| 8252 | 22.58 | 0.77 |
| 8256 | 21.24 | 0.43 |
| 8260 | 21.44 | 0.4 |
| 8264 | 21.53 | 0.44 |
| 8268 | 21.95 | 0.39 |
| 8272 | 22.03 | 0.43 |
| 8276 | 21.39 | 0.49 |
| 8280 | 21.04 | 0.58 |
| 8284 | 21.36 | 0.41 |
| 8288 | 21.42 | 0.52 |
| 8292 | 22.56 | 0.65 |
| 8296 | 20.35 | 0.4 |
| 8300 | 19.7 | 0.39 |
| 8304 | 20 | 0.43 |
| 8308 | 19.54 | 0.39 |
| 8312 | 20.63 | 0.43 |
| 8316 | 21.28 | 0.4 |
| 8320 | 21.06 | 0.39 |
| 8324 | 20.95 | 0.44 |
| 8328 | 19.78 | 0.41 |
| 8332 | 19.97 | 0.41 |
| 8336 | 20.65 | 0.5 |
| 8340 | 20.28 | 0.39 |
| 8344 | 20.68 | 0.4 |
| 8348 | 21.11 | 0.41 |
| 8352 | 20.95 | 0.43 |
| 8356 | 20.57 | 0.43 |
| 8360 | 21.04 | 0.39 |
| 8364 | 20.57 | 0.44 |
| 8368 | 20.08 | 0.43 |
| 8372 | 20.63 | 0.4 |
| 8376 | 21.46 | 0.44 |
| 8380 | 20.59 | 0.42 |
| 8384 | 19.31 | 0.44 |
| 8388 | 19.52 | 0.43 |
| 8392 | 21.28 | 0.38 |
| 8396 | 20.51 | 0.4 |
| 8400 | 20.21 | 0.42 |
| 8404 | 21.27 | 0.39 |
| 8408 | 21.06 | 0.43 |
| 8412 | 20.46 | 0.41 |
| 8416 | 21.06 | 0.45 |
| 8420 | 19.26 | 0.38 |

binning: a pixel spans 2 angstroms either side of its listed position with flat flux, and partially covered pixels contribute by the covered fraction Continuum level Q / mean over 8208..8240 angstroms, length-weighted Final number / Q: 21.1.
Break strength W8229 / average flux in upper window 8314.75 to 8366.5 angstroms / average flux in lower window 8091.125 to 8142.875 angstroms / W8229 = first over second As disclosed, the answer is 0.9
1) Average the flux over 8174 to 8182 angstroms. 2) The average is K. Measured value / 21.6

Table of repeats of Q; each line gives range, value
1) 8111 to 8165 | 22.2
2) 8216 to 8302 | 21.4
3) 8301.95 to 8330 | 20.5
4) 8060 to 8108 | 21.6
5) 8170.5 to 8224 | 21.5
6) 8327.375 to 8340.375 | 20.2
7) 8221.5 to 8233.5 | 21.1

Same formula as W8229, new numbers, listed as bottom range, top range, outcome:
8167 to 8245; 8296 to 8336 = 0.94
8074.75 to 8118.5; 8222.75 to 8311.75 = 0.98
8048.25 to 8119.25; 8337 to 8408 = 0.95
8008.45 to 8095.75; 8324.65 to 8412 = 0.95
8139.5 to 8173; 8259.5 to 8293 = 0.98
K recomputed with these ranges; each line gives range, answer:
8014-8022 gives 22.2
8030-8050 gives 21.5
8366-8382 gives 20.7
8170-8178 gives 21.9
